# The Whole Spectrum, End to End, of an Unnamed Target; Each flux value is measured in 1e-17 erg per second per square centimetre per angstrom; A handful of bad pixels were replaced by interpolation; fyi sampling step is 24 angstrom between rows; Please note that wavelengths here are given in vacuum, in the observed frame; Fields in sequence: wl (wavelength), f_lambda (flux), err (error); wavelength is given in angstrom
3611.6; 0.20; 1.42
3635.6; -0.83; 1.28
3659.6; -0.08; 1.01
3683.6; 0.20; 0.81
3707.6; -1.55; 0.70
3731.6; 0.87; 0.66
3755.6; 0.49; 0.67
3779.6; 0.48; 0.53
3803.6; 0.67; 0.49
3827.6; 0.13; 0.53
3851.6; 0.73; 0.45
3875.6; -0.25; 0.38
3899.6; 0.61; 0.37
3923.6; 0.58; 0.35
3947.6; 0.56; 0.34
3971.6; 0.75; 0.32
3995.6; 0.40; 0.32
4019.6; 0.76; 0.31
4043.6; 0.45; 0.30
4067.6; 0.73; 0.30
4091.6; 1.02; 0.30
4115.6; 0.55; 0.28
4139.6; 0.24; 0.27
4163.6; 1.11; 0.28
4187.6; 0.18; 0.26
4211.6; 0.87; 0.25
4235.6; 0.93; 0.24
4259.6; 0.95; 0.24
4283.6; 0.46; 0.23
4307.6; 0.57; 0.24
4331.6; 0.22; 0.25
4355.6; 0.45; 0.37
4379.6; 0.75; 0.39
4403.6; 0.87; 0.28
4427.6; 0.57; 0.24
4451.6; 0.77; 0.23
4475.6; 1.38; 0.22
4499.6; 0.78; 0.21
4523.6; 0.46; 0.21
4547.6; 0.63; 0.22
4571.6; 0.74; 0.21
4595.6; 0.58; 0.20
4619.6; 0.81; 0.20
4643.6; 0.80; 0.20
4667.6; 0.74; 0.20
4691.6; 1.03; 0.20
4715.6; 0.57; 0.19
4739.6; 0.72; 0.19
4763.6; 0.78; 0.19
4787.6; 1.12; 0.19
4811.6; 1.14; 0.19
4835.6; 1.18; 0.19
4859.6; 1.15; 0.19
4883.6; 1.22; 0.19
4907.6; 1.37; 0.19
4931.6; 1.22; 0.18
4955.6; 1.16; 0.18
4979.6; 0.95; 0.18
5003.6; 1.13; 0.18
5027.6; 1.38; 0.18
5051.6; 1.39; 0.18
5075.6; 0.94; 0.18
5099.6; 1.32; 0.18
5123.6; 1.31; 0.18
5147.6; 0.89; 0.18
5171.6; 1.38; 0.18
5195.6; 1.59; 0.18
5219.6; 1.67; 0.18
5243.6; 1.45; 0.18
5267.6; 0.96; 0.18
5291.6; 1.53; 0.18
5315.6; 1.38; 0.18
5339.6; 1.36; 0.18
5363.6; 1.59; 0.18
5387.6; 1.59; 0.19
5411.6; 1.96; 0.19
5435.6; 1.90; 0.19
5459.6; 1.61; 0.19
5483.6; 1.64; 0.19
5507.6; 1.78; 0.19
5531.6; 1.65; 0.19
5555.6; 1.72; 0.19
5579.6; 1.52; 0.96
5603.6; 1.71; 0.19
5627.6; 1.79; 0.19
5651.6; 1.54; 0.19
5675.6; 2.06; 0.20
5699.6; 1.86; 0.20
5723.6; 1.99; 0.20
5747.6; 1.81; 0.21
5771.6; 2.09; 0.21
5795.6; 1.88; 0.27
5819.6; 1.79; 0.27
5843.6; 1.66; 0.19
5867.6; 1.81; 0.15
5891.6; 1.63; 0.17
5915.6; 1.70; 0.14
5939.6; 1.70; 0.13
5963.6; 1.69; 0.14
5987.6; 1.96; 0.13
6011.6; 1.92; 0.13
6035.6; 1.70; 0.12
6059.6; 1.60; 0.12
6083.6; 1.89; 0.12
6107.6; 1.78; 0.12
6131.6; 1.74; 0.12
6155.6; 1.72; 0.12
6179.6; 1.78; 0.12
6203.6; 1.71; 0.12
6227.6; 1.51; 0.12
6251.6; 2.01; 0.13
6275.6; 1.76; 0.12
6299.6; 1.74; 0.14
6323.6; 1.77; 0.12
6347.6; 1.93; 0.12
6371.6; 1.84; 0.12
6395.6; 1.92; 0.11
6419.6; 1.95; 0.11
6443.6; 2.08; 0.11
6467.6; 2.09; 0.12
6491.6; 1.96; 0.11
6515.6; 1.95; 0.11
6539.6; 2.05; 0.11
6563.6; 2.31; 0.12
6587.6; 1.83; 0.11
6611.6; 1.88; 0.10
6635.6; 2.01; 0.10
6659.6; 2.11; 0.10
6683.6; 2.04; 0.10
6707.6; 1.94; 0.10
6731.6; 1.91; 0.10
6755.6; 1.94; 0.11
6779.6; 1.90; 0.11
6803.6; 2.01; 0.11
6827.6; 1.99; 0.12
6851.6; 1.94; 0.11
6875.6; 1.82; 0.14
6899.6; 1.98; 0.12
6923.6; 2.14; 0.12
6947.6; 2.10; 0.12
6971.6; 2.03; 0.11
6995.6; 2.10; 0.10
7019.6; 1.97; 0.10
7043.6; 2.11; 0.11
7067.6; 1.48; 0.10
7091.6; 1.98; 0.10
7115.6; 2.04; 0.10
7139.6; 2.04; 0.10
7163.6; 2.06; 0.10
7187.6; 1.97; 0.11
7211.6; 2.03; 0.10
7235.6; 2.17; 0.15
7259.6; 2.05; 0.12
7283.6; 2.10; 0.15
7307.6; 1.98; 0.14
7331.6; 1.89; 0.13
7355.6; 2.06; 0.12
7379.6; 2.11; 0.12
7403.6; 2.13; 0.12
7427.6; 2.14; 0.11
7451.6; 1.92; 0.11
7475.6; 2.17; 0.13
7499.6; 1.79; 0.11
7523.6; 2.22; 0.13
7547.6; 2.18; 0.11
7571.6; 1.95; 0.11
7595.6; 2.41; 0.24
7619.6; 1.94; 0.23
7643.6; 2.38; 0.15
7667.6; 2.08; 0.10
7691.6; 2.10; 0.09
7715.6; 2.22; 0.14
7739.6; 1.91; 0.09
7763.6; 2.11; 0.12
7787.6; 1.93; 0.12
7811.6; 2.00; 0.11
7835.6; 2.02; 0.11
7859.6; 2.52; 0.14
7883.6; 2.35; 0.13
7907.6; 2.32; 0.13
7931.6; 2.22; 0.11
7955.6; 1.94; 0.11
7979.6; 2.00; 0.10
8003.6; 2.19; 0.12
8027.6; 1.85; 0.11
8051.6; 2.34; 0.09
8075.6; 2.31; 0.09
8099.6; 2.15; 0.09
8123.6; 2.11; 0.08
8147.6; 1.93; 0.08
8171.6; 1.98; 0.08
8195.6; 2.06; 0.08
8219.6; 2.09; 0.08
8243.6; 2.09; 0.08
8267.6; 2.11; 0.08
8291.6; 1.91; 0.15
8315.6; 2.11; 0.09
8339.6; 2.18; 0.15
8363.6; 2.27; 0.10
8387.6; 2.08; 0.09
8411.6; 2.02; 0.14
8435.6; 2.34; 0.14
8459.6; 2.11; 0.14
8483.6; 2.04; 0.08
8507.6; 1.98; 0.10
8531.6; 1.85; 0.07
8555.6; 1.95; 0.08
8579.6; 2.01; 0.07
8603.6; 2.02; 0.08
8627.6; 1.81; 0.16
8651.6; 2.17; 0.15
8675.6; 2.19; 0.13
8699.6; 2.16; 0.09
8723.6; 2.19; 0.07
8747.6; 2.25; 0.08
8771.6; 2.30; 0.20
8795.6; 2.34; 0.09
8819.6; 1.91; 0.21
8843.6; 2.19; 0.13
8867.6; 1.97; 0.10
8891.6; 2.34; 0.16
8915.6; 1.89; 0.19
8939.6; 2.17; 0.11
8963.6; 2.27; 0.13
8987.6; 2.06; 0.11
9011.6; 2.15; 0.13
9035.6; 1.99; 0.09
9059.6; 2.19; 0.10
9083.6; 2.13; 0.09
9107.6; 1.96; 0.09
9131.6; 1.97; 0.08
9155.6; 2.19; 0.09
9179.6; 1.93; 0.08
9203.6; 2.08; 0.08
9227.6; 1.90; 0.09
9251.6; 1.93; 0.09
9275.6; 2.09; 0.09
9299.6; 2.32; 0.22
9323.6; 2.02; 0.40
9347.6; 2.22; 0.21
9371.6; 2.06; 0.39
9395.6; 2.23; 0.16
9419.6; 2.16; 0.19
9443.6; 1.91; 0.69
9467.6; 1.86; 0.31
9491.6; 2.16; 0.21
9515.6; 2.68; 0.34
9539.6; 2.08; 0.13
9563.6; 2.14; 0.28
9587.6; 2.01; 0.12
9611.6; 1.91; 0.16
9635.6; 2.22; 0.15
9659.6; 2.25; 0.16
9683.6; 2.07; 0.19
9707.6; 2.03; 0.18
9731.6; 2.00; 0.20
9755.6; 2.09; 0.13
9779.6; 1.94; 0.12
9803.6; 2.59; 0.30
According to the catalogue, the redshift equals 0.20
